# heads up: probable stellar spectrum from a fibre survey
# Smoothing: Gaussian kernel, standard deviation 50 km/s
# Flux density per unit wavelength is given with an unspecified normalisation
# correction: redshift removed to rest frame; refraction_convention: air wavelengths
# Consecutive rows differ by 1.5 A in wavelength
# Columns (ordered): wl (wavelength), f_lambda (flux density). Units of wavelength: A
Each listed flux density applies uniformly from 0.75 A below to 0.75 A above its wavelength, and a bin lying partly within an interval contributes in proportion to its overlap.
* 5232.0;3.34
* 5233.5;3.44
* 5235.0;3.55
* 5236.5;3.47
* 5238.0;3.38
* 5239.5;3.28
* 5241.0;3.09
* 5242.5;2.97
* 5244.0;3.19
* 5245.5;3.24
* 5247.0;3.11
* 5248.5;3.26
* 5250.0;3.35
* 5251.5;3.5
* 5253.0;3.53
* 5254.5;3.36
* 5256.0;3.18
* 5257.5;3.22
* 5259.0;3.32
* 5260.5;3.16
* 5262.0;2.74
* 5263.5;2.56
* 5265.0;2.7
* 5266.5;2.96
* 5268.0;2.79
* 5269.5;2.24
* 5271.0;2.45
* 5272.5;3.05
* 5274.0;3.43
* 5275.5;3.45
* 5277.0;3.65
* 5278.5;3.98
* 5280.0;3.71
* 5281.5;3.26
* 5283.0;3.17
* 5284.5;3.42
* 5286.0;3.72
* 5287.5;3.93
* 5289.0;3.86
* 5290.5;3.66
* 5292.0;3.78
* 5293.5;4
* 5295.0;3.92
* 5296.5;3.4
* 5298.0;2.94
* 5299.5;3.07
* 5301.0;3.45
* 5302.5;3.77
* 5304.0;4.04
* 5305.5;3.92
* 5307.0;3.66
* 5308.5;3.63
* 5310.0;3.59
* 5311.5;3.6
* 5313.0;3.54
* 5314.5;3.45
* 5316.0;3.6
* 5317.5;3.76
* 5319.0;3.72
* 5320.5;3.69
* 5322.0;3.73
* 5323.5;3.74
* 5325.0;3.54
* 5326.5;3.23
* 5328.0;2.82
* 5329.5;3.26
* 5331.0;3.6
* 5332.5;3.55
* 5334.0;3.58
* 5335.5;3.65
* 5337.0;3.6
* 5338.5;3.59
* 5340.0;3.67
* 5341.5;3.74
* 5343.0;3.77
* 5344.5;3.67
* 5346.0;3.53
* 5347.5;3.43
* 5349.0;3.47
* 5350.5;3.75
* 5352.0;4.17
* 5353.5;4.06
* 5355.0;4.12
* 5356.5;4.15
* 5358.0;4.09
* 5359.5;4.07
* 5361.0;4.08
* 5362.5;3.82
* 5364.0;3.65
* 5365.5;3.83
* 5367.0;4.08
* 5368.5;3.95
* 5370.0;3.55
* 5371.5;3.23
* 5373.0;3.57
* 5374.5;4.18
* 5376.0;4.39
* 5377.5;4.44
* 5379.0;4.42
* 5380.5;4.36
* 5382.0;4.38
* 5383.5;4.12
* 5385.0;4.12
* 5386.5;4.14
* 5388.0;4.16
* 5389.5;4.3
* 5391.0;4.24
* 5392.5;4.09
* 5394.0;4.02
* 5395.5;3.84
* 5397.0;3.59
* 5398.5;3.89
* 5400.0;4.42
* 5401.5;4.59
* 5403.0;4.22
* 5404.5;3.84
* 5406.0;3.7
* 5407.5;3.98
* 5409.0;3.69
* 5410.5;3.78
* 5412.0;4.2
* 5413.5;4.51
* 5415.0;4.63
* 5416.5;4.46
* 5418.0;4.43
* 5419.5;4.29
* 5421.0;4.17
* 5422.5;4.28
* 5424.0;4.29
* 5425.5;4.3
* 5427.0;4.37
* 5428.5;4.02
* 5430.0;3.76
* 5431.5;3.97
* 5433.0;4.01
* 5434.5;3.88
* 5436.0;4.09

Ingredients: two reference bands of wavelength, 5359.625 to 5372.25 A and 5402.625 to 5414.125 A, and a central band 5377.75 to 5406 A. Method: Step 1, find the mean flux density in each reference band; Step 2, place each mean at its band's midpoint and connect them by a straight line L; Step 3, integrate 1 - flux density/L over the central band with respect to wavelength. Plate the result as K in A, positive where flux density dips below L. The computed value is -1.8 A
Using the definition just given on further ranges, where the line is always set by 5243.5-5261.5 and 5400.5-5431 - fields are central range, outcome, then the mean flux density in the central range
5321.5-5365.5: 1.0 A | 3.7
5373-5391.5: -1.2 A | 4.24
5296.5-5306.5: 0.1 A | 3.52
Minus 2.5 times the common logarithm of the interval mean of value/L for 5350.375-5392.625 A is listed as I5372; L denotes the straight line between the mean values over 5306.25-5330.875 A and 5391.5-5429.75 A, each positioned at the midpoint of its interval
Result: -0.047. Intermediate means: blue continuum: 3.54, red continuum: 4.14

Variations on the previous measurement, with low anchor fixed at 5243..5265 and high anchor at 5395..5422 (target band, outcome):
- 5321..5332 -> 0.06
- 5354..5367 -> -0.04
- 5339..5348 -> 0.03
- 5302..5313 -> -0.07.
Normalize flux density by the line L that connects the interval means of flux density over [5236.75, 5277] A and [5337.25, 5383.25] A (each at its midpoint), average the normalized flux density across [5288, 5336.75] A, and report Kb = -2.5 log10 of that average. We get -0.02 mag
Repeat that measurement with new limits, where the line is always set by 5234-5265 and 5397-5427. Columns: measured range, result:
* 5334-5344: 0.02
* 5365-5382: -0.02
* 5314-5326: 0.00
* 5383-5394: -0.03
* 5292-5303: -0.01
